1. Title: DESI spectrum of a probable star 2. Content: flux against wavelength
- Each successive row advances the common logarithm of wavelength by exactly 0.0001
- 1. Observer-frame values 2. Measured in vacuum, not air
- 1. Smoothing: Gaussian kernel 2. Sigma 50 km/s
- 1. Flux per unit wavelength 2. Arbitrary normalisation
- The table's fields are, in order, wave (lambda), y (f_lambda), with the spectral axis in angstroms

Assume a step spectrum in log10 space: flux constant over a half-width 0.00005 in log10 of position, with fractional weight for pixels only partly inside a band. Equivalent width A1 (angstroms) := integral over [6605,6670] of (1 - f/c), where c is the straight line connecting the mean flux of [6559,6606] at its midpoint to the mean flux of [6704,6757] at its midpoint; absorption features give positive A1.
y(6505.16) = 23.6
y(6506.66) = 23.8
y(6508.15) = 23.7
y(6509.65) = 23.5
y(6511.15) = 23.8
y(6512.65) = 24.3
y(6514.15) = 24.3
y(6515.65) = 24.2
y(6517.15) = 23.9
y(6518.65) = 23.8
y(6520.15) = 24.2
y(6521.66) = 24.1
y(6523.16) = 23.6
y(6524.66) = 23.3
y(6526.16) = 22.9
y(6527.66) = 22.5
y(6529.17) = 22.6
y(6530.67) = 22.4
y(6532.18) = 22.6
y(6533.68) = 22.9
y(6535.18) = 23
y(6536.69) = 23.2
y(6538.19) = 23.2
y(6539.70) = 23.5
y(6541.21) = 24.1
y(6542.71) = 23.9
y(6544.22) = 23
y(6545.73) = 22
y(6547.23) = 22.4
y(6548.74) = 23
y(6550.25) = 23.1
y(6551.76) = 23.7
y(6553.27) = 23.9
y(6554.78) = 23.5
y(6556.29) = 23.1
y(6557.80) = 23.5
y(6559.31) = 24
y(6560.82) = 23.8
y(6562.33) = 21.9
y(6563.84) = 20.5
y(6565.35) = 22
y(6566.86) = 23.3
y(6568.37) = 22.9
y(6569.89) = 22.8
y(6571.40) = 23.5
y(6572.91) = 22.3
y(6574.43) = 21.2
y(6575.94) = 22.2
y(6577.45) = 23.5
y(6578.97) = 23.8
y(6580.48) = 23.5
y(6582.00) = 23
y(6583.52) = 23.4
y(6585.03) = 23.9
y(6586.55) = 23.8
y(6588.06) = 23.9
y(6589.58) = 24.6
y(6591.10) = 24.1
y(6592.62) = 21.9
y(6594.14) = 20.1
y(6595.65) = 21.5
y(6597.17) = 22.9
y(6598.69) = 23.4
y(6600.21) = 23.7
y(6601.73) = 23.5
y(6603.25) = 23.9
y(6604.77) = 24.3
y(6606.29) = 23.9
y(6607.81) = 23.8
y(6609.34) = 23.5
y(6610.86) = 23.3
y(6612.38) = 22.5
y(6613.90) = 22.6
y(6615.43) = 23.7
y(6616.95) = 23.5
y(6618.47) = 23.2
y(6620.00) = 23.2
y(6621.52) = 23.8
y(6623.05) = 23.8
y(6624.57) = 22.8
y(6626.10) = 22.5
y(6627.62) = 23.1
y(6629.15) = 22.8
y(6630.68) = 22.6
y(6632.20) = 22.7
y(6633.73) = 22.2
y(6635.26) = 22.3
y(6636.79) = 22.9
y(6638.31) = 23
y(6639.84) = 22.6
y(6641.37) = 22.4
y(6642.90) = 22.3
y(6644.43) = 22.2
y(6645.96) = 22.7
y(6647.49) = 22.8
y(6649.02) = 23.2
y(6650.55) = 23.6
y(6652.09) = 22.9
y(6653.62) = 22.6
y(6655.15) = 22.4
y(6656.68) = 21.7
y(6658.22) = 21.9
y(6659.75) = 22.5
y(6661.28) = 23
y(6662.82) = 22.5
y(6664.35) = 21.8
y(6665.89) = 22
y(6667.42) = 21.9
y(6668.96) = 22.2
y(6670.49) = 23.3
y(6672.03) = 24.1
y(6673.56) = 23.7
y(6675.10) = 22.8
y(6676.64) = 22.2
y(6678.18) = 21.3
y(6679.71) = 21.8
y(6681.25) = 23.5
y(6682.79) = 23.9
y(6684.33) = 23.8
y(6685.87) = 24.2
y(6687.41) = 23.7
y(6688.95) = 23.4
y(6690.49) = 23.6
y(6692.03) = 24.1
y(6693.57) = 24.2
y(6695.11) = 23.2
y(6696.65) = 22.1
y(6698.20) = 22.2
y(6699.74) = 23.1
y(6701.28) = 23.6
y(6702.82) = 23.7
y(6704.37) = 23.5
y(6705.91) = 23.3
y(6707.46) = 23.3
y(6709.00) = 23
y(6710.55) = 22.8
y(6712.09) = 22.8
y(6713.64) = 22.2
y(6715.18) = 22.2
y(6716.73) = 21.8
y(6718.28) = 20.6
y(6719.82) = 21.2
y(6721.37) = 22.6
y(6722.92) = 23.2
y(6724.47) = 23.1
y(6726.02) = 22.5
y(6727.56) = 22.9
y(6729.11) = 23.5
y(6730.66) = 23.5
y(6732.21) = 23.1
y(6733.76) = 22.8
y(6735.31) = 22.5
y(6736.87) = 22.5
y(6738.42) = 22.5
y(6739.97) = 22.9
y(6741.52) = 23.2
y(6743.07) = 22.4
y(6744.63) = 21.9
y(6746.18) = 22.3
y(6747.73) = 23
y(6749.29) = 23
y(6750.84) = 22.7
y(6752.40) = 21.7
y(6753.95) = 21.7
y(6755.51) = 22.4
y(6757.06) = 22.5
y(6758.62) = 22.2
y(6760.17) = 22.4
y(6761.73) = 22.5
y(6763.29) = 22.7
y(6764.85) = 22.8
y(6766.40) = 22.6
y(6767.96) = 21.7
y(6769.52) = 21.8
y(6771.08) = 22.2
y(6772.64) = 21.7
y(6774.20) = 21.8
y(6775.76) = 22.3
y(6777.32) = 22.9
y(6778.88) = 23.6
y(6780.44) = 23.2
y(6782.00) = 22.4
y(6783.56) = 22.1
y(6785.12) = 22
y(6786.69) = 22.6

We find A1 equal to 0.2 angstroms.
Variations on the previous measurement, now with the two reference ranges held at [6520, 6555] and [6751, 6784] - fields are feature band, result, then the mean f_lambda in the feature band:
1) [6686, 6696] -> -0.48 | 23.7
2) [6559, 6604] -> 0.12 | 23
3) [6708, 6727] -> 0.15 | 22.4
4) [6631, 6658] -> 0.22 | 22.6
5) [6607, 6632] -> -0.31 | 23.2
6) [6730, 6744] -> -0.22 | 22.8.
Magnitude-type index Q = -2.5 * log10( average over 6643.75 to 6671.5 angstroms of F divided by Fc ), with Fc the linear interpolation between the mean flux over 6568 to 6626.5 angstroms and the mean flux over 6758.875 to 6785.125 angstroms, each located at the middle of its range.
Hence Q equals 0.02 mag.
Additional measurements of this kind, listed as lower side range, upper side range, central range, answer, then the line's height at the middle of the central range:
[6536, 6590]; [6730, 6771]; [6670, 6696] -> -0.03 mag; 22.7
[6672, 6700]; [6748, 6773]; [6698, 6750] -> 0.00 mag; 22.7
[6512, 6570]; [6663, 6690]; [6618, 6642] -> 0.01 mag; 23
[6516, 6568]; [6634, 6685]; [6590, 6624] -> -0.02 mag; 22.9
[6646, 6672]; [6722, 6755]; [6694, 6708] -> -0.02 mag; 22.6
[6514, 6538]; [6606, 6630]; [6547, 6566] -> 0.02 mag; 23.3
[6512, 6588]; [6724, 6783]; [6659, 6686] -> 0.00 mag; 22.8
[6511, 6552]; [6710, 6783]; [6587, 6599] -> 0.01 mag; 23.1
